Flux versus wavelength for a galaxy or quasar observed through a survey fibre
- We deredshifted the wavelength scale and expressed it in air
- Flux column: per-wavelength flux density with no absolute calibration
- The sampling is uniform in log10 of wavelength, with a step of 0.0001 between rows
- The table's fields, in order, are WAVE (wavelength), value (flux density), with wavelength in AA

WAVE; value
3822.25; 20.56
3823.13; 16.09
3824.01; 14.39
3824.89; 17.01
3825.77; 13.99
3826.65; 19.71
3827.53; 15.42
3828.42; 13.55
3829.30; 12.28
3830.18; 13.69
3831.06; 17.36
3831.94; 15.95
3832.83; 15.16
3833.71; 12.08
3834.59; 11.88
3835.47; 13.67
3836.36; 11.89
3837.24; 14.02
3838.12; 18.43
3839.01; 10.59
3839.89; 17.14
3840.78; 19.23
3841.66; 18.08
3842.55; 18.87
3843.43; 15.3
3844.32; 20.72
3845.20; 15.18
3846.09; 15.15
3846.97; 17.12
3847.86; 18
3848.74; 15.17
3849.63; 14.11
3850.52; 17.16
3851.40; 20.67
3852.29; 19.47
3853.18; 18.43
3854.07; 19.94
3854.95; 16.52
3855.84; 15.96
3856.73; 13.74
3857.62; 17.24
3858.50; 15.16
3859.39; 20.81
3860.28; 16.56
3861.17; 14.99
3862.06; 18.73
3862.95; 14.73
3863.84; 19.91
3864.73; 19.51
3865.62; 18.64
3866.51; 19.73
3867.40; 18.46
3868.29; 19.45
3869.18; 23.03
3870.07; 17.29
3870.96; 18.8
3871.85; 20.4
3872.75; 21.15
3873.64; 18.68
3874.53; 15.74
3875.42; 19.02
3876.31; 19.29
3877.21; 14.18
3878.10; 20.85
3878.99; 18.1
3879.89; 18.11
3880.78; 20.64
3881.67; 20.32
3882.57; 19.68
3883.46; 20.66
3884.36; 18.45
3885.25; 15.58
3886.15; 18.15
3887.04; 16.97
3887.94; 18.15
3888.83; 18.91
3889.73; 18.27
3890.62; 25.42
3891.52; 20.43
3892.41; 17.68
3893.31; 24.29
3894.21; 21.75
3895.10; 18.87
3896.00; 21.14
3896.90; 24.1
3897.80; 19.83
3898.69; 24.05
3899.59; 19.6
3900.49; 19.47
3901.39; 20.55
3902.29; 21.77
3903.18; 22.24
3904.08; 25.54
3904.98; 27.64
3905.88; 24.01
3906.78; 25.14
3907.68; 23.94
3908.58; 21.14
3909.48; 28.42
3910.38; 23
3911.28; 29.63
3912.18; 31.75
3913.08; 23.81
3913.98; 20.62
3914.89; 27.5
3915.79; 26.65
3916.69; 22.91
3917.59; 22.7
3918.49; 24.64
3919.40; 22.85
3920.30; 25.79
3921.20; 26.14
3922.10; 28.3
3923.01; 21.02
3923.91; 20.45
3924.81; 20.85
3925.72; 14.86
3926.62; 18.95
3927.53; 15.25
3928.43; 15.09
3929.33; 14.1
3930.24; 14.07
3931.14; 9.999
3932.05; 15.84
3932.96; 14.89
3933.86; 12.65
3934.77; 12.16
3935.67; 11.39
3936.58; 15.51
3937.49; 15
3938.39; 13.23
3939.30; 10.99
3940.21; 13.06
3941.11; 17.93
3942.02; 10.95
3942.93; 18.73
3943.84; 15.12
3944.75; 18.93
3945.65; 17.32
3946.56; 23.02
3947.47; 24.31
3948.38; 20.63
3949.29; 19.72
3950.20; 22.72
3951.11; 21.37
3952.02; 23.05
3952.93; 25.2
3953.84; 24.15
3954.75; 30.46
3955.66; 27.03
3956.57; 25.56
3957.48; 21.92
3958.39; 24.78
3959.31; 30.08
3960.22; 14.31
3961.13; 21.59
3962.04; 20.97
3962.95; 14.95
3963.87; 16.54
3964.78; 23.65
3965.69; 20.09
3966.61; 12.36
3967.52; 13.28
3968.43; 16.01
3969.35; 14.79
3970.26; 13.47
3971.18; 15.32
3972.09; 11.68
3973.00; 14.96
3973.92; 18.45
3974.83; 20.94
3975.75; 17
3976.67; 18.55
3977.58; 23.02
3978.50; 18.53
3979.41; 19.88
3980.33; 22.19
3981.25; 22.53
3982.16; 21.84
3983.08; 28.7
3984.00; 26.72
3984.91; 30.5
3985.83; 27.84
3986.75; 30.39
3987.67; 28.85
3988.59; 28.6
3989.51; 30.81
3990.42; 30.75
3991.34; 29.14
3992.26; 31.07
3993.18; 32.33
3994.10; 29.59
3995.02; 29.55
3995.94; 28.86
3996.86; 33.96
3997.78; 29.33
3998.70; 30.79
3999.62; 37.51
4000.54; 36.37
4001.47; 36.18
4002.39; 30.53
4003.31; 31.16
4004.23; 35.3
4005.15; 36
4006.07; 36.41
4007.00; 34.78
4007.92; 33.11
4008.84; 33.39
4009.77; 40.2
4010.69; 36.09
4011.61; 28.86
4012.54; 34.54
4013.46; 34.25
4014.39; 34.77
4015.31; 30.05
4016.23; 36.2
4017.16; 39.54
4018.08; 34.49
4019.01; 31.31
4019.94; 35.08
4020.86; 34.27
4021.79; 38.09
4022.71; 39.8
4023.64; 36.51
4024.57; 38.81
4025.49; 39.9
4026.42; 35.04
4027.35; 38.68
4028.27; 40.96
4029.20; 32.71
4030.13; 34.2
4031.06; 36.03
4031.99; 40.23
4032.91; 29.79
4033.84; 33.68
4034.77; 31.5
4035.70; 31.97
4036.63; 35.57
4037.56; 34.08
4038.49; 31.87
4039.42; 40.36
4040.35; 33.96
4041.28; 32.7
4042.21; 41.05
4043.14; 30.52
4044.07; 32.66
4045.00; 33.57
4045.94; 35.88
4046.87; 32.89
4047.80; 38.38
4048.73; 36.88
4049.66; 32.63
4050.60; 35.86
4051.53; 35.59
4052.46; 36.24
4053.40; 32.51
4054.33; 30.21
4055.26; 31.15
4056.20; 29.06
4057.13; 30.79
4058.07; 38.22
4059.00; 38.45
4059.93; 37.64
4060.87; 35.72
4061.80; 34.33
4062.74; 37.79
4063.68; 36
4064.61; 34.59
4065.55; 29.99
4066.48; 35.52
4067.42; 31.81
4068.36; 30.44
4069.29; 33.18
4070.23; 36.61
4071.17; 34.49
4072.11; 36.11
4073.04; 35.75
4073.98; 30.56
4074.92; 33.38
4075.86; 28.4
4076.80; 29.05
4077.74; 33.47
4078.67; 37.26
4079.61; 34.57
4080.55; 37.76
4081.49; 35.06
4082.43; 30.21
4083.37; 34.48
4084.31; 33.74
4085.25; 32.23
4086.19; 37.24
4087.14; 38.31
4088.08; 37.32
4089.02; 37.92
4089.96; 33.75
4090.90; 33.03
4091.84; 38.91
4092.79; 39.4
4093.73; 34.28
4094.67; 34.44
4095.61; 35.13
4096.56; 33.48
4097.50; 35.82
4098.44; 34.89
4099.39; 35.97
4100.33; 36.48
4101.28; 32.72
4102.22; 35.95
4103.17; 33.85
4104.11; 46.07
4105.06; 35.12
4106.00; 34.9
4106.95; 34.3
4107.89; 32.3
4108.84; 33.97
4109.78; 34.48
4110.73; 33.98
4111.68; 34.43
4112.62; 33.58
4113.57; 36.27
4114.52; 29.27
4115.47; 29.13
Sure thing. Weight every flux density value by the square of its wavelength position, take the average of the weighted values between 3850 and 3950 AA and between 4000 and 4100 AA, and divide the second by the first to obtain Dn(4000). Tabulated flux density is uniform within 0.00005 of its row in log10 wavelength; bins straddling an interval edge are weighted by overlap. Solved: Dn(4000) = 1.92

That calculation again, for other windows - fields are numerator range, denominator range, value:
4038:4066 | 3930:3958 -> 1.99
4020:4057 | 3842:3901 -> 2.04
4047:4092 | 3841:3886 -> 2.11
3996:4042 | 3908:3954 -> 1.85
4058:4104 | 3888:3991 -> 1.79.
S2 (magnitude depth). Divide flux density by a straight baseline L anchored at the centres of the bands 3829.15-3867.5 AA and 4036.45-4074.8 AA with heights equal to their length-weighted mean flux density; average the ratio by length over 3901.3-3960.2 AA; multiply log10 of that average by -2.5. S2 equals 0.13 mag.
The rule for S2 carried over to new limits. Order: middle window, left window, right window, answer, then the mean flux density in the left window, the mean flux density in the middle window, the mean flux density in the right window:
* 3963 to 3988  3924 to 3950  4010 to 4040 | 0.220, 16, 20.2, 35.3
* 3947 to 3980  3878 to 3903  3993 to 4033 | 0.388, 20.1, 20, 34.7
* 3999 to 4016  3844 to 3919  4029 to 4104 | -0.150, 20.2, 34.4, 34.6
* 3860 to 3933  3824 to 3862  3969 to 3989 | -0.125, 16.1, 20.5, 21.6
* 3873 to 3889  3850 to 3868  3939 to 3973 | -0.017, 17.8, 18.4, 19.3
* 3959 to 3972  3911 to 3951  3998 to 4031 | 0.423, 19.1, 17.4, 35.3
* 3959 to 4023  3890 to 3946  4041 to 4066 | 0.031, 20.2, 27.5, 34.5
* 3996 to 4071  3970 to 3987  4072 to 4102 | -0.241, 21.2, 34.7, 34.7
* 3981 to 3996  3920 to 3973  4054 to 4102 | -0.217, 18.4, 28.8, 34.5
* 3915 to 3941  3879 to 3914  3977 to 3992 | 0.282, 21.8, 18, 26.3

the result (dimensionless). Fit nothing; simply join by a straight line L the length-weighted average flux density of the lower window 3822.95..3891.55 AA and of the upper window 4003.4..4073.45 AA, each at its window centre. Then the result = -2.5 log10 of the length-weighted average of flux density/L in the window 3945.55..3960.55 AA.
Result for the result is 0.14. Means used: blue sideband 17.3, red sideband 34.9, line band 23.5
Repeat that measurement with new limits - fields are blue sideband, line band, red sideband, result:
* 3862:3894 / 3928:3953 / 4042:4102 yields 0.412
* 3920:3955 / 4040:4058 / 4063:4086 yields -0.107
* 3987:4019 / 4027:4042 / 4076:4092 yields -0.041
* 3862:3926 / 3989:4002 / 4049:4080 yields -0.110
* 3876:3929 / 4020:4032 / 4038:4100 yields -0.188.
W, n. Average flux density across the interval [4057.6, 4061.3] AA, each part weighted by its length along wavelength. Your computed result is 37.5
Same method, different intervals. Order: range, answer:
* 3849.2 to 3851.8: 17.3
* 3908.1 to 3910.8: 24.2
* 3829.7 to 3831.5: 15.5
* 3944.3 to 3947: 19.8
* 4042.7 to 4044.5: 31.6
